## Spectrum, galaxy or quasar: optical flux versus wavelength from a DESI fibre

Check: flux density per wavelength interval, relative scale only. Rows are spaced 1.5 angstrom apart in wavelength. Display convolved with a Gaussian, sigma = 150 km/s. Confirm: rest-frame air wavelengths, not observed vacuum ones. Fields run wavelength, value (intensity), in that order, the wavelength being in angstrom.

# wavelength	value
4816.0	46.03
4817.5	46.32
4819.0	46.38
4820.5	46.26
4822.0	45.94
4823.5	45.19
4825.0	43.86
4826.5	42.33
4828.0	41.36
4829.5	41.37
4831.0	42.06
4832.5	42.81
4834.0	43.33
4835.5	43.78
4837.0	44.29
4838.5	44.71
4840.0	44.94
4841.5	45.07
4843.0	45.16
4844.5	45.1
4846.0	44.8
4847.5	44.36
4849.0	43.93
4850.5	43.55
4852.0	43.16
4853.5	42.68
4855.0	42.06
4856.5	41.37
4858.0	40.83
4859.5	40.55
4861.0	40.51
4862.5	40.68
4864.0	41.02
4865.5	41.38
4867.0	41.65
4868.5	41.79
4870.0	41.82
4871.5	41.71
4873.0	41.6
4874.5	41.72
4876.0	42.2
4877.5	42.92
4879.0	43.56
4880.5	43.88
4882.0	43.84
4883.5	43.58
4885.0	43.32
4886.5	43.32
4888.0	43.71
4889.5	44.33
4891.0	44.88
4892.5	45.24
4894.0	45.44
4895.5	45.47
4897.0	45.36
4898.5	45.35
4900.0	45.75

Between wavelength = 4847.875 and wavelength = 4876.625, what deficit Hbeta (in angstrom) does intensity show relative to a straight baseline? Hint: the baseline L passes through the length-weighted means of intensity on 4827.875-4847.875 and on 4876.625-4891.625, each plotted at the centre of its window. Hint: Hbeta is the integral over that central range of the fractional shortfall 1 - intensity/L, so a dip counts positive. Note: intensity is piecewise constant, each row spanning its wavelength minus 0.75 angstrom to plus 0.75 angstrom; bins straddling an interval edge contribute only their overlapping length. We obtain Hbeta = 1.28 angstrom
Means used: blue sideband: 43.9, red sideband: 43.7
